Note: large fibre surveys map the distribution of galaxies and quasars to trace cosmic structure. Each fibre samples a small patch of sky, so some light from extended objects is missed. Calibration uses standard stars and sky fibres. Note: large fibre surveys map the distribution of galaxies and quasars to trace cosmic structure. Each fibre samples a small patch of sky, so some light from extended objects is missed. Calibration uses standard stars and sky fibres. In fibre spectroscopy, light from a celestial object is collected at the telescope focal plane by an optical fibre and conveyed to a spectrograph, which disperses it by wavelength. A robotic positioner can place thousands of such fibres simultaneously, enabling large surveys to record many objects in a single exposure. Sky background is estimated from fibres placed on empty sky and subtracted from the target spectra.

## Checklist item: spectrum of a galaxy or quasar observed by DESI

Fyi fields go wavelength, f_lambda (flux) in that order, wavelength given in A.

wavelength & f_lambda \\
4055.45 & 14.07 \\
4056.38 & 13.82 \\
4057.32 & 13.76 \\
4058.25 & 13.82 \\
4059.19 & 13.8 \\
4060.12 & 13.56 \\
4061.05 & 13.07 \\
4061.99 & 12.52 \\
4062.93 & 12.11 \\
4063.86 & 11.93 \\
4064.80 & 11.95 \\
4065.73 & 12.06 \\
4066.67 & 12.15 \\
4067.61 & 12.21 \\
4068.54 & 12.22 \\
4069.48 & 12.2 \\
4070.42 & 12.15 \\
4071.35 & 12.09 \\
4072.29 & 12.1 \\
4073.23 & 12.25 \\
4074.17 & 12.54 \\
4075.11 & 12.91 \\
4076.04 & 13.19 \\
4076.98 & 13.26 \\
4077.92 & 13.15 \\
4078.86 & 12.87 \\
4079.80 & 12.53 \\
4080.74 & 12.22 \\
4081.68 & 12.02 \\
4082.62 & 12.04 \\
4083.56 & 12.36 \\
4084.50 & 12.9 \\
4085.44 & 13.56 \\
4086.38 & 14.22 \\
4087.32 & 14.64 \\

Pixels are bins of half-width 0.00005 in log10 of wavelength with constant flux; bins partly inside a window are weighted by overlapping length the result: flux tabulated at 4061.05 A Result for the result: 13.07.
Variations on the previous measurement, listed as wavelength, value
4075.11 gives 12.91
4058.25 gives 13.82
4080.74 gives 12.22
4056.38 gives 13.82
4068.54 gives 12.22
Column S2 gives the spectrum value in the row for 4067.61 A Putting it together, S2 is 12.21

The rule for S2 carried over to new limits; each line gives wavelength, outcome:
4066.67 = 12.15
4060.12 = 13.56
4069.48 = 12.2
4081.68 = 12.02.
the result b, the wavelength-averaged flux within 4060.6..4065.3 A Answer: 12.3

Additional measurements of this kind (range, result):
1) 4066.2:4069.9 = 12.2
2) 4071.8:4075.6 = 12.5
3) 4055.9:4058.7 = 13.8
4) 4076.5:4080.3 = 12.9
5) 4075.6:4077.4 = 13.2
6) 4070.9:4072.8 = 12.1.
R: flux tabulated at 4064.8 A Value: 11.95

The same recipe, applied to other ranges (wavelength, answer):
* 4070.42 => 12.15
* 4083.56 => 12.36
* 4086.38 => 14.22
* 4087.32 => 14.64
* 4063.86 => 11.93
